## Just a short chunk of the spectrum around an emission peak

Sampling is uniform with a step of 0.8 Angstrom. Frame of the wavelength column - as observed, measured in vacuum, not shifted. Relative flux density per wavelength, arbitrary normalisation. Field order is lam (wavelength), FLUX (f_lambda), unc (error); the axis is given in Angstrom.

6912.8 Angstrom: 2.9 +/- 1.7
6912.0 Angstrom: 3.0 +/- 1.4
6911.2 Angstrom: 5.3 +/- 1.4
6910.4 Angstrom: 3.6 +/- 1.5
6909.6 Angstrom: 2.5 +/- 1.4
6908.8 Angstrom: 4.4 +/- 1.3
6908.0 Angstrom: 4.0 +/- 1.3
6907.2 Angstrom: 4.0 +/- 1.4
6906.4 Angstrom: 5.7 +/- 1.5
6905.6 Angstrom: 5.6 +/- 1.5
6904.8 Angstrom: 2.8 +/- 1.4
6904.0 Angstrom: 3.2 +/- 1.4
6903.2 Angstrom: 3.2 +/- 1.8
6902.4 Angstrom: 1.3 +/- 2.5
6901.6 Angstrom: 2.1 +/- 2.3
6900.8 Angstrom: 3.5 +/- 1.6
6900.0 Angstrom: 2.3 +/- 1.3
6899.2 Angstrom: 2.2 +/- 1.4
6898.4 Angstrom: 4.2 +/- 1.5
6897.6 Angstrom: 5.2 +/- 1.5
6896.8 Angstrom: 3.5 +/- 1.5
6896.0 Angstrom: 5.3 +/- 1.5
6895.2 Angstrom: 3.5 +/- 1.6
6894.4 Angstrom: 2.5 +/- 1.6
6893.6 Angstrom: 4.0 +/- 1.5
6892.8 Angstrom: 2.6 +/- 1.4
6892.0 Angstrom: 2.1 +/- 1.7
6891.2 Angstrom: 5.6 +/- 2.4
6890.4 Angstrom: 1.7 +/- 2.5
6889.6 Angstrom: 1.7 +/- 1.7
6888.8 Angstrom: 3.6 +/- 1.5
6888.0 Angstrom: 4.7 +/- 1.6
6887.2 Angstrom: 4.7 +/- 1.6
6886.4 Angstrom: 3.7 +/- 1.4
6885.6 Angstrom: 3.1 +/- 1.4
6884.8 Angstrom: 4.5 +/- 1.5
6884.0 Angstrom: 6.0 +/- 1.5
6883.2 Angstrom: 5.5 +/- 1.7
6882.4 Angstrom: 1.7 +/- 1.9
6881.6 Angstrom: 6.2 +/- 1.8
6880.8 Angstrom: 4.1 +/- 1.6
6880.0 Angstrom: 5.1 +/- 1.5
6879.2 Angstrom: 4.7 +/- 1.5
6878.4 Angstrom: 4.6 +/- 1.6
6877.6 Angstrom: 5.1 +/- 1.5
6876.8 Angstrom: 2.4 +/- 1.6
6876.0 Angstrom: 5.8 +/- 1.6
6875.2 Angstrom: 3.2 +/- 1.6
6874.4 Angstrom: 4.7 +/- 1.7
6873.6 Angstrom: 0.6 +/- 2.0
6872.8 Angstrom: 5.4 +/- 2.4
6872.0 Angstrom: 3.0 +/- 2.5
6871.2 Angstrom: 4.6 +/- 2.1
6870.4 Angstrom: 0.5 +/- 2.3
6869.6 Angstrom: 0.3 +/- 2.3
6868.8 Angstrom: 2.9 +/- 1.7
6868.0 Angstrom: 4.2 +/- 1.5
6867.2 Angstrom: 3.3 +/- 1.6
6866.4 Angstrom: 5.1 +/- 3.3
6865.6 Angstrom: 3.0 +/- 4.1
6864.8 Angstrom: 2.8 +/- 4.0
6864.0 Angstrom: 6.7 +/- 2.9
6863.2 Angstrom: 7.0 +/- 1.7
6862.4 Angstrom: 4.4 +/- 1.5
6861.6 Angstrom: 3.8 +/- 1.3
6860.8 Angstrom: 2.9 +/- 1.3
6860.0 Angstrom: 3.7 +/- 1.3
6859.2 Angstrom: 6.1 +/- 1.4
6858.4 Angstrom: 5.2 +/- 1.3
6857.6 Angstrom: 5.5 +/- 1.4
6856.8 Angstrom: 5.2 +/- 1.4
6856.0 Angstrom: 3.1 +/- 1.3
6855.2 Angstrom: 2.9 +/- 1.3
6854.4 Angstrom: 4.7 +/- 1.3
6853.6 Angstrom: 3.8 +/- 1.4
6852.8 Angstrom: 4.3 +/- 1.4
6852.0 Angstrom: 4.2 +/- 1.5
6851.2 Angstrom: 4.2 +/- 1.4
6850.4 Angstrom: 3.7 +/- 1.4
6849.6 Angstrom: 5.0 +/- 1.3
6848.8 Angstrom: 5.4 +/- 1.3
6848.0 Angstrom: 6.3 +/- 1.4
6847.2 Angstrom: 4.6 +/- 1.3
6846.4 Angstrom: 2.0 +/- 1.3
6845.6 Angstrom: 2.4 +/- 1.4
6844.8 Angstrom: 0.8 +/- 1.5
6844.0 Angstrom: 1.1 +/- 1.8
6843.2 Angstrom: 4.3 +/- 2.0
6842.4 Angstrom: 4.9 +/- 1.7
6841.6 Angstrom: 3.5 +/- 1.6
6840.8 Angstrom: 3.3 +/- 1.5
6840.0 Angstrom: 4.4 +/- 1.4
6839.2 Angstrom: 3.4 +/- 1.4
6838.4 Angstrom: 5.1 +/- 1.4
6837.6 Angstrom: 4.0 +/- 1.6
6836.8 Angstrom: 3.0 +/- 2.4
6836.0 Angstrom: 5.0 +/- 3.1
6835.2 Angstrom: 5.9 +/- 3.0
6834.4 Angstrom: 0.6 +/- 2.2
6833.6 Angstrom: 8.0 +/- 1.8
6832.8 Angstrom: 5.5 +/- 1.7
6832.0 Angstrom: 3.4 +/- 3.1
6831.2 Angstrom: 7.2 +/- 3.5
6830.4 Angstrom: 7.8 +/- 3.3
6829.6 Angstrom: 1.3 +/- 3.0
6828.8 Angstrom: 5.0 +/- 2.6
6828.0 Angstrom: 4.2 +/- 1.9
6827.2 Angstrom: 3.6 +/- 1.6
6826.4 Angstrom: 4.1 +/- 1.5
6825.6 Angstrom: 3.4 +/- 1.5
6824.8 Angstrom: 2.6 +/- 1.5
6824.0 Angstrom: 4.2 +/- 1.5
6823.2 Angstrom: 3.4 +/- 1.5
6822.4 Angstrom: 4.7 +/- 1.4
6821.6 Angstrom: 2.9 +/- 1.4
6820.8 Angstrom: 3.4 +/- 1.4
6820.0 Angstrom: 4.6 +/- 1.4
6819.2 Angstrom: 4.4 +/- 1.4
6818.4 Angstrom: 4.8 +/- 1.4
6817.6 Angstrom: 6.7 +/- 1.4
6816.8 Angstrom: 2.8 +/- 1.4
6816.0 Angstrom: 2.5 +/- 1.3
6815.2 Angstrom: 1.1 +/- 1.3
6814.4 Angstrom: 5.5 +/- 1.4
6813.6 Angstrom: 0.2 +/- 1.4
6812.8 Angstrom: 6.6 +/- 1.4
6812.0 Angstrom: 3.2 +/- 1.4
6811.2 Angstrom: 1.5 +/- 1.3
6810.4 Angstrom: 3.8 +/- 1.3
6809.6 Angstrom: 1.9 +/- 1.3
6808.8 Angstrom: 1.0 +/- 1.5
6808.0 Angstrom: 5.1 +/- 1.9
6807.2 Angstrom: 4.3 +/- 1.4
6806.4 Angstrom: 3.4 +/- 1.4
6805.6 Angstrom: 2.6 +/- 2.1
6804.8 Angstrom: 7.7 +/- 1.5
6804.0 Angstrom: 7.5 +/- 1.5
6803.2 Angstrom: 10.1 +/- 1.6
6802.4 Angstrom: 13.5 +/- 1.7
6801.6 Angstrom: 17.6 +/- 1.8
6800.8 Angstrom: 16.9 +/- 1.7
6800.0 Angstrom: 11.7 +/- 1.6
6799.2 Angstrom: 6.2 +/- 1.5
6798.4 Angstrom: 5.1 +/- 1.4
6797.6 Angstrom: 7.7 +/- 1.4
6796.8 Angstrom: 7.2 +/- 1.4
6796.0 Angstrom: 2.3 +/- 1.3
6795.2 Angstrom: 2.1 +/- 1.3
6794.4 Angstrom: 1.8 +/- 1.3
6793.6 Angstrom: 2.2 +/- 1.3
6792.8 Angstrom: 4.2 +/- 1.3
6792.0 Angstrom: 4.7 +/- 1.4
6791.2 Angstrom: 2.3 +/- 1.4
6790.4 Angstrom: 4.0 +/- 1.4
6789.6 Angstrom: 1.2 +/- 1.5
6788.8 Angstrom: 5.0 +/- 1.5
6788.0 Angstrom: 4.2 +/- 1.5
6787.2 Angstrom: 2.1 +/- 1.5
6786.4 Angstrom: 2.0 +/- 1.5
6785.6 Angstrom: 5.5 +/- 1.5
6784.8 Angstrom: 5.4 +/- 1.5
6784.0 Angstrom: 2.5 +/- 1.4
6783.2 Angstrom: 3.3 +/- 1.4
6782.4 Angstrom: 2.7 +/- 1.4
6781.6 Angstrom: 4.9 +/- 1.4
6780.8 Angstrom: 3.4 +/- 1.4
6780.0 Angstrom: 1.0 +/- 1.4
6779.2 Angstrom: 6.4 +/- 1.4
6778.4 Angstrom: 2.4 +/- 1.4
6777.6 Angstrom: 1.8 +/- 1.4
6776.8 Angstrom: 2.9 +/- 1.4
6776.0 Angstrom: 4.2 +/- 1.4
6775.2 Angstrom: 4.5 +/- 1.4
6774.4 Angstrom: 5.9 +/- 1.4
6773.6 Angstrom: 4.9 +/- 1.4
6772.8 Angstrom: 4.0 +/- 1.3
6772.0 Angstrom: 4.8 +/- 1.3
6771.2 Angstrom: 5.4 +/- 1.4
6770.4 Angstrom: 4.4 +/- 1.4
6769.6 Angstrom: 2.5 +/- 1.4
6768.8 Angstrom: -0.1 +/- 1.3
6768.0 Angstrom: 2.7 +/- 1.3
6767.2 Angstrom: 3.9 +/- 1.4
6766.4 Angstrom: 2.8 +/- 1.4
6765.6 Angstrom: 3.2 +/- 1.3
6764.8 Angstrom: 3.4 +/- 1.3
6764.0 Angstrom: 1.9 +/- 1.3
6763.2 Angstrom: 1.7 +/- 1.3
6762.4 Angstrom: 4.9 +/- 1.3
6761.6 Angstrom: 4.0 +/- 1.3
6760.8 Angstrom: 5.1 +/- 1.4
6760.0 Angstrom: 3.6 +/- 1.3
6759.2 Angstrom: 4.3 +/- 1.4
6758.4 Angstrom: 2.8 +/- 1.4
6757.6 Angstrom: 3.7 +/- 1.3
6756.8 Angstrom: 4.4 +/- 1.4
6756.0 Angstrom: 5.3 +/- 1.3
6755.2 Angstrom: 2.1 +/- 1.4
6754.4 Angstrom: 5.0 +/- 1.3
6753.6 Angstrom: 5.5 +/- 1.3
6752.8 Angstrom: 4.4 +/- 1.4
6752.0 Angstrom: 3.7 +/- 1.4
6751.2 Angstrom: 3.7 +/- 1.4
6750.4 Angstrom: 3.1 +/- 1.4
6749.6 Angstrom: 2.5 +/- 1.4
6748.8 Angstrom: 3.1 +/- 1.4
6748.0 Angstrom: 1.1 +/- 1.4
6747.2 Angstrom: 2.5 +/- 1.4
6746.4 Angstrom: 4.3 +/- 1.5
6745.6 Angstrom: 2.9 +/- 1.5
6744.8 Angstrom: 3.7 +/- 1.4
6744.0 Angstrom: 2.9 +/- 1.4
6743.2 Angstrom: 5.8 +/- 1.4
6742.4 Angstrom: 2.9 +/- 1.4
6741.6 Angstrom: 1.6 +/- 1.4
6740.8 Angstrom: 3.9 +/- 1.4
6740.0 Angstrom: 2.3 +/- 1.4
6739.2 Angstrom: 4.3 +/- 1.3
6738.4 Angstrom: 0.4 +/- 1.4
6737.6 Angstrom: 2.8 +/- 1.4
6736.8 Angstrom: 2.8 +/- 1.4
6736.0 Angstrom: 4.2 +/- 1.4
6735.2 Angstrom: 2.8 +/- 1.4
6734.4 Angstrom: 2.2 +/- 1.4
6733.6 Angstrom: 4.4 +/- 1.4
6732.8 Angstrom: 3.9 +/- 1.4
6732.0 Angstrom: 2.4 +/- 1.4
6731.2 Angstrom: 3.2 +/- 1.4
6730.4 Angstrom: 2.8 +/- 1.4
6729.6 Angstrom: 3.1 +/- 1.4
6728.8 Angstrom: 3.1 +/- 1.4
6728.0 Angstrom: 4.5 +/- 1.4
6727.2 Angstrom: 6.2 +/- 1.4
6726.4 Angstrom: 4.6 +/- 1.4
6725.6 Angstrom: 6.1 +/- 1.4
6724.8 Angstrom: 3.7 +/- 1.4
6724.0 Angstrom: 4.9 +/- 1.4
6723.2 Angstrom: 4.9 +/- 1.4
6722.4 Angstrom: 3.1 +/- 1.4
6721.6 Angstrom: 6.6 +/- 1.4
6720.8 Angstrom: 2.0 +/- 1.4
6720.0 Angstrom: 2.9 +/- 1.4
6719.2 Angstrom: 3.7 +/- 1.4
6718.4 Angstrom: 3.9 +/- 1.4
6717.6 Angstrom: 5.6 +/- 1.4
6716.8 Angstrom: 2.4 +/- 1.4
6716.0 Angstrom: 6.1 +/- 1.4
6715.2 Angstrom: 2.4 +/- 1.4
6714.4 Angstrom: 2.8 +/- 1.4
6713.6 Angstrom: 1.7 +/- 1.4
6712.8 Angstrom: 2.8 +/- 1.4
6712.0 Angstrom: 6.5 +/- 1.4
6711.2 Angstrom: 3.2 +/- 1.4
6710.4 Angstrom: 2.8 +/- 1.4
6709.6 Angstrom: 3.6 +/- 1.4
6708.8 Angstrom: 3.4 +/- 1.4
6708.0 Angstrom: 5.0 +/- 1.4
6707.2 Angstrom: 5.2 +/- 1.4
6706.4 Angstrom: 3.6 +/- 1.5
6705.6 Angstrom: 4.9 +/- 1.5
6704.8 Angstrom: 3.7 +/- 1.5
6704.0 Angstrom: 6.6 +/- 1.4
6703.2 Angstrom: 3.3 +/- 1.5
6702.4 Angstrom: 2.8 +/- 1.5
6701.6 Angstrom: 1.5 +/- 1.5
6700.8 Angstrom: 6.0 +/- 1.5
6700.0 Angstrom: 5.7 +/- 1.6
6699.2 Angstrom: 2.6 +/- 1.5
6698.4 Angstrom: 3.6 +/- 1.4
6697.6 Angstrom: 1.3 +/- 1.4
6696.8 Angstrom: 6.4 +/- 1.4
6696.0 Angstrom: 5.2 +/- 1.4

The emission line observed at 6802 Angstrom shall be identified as H-gamma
